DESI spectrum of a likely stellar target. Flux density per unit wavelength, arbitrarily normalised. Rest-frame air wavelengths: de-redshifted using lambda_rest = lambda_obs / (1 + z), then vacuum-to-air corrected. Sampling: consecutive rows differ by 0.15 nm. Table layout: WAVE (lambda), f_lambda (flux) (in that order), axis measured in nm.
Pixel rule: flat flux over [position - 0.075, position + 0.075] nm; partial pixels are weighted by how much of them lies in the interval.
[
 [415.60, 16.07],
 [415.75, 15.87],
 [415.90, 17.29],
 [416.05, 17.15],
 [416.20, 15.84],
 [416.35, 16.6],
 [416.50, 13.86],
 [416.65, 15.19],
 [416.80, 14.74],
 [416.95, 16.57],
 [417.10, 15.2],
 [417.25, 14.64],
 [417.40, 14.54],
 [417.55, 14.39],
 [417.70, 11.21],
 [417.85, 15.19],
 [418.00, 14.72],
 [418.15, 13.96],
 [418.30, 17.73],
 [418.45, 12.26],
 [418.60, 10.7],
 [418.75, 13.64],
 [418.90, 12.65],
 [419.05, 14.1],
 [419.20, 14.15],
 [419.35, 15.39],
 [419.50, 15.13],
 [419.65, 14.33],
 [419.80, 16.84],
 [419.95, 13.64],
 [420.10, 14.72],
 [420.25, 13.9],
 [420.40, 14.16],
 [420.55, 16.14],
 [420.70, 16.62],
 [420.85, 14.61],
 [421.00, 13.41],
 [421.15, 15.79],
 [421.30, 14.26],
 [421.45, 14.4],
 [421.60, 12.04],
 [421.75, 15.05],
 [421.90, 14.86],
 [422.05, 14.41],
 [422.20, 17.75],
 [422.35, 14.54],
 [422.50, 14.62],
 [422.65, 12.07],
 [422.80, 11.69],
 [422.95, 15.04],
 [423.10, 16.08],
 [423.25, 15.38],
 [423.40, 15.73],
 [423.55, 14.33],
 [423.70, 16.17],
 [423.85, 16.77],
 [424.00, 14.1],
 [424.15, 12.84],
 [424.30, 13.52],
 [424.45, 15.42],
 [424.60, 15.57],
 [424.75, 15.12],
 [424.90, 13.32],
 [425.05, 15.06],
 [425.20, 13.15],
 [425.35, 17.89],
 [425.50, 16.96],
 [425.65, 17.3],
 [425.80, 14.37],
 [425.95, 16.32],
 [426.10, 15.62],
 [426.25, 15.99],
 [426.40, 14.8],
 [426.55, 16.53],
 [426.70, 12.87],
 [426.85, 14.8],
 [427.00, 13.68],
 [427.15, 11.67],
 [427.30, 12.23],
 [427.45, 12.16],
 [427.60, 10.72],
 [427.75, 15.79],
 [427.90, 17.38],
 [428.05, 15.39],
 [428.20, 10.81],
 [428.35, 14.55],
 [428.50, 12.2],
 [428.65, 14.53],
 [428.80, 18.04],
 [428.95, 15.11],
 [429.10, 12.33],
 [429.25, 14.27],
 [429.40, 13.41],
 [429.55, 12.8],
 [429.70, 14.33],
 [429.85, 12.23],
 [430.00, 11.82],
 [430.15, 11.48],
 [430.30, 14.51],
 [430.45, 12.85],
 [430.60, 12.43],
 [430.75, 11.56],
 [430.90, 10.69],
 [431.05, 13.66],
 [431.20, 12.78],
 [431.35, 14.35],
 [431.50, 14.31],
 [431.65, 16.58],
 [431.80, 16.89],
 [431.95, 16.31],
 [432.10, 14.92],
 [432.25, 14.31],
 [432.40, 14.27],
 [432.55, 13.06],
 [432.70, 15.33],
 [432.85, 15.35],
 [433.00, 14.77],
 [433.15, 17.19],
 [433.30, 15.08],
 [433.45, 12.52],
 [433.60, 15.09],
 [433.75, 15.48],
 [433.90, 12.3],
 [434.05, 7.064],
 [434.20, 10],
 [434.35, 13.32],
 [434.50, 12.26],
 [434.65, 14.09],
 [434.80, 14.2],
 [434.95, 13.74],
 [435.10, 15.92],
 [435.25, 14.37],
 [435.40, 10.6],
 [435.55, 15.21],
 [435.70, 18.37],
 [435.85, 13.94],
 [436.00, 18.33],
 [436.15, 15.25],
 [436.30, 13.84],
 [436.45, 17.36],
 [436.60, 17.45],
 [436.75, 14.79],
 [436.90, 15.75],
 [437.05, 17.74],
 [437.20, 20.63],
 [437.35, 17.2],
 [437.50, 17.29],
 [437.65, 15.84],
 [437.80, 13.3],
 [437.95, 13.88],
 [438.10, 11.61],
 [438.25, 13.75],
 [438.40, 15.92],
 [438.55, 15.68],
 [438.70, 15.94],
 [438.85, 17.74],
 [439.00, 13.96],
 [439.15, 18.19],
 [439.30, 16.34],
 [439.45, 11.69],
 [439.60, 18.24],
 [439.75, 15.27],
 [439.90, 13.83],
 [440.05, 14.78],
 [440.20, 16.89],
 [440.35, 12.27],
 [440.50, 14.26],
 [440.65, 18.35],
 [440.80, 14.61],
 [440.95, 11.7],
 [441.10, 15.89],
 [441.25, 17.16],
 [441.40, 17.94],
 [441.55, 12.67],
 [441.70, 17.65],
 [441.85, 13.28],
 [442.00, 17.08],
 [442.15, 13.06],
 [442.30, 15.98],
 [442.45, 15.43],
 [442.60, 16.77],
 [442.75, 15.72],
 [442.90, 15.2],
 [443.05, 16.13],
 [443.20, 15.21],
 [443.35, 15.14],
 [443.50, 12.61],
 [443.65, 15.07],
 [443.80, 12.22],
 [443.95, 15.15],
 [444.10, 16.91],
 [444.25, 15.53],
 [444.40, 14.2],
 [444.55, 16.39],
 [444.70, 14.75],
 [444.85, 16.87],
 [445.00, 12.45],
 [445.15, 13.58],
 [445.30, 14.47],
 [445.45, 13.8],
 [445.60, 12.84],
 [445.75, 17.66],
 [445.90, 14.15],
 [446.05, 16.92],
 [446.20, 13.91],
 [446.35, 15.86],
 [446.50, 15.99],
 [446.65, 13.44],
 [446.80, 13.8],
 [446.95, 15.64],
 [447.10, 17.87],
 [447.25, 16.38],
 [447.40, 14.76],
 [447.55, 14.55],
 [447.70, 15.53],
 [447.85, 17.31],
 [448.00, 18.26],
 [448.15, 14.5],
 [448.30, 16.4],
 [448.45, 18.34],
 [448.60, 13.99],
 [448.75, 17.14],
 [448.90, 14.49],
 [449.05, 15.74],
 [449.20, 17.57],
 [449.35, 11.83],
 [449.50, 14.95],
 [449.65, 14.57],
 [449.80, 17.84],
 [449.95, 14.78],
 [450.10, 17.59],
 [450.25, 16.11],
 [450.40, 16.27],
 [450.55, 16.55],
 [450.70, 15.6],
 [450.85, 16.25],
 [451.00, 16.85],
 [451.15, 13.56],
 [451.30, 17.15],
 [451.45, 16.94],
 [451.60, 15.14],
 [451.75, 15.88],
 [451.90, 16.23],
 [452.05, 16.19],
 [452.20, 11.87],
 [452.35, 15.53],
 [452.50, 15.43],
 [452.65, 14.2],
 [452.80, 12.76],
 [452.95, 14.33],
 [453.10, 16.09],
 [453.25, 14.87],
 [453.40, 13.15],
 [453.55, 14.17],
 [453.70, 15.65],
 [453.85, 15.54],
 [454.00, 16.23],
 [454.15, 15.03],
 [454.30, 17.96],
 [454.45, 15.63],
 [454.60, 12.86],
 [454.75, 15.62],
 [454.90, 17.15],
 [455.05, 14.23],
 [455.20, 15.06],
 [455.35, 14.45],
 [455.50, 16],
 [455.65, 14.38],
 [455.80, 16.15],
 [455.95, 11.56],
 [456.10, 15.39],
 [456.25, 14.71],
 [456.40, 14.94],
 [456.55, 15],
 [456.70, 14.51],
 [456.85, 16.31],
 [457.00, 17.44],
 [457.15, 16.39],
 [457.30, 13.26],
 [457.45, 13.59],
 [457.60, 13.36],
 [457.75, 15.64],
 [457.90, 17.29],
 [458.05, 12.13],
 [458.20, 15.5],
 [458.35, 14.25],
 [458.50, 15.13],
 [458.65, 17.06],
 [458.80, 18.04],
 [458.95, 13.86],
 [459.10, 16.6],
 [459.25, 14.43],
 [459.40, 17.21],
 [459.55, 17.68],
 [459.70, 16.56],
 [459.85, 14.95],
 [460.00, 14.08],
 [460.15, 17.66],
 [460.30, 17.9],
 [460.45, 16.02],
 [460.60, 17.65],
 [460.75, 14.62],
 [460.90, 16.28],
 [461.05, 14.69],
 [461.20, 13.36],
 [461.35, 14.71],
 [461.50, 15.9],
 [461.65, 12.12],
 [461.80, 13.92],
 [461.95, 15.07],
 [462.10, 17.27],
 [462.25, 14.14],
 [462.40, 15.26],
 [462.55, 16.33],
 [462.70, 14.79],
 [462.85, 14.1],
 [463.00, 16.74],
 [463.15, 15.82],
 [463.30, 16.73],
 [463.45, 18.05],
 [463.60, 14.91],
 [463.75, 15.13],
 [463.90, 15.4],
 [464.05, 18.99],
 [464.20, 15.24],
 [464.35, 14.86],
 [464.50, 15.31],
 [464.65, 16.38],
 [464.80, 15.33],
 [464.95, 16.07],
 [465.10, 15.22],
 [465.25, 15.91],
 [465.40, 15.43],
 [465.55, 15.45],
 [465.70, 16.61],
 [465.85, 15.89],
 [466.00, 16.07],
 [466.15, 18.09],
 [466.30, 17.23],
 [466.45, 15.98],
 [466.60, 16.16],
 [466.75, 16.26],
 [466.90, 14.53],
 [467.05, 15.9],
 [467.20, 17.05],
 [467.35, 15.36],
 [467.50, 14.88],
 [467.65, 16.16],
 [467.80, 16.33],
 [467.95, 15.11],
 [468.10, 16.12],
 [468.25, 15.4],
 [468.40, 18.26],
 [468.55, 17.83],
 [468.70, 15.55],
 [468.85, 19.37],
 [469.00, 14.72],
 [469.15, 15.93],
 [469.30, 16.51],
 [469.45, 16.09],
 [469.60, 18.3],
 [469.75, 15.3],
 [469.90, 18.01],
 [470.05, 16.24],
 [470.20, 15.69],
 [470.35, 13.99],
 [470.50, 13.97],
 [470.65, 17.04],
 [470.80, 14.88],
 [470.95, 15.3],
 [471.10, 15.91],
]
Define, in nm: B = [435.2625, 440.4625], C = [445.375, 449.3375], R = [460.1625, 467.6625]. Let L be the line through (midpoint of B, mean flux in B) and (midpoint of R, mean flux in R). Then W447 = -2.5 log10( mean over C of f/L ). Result 0.00 mag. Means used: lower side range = 15.5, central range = 15.6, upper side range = 15.8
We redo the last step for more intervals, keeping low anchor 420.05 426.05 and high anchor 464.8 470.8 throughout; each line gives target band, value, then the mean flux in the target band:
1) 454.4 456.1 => 0.067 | 14.8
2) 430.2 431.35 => 0.186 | 12.7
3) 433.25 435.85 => 0.129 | 13.5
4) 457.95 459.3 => 0.042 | 15.3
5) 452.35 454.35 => 0.051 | 15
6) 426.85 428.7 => 0.119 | 13.5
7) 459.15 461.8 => 0.023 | 15.6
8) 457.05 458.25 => 0.083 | 14.7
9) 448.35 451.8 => -0.017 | 15.9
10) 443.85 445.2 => 0.030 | 15.1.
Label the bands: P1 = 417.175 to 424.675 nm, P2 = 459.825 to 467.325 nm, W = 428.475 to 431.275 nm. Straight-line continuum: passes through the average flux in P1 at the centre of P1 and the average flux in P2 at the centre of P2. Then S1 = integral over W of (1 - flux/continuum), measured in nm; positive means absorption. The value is 0.29 nm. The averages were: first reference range 14.5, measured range 13.2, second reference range 15.8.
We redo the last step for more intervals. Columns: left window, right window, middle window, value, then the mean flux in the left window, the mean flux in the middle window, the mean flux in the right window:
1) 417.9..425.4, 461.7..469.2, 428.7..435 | 0.49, 14.6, 13.7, 16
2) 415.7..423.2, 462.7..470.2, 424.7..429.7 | 0.15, 14.7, 14.5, 16.2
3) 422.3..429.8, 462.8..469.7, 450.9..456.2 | 0.17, 14.5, 15.1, 16.2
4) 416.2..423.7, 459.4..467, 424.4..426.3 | -0.10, 14.6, 15.5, 15.8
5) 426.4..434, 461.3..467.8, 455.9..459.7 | 0.02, 13.9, 15.3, 15.7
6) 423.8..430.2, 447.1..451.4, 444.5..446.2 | 0.09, 14.3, 14.8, 15.9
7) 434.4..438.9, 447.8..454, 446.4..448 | -0.02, 15.4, 15.7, 15.6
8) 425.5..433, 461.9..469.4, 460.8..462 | 0.10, 14.1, 14.5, 16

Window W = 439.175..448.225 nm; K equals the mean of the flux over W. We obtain 15.2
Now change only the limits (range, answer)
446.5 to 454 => 15.5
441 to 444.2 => 15.3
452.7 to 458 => 15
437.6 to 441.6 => 15.1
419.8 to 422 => 14.6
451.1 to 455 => 15.2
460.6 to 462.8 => 15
